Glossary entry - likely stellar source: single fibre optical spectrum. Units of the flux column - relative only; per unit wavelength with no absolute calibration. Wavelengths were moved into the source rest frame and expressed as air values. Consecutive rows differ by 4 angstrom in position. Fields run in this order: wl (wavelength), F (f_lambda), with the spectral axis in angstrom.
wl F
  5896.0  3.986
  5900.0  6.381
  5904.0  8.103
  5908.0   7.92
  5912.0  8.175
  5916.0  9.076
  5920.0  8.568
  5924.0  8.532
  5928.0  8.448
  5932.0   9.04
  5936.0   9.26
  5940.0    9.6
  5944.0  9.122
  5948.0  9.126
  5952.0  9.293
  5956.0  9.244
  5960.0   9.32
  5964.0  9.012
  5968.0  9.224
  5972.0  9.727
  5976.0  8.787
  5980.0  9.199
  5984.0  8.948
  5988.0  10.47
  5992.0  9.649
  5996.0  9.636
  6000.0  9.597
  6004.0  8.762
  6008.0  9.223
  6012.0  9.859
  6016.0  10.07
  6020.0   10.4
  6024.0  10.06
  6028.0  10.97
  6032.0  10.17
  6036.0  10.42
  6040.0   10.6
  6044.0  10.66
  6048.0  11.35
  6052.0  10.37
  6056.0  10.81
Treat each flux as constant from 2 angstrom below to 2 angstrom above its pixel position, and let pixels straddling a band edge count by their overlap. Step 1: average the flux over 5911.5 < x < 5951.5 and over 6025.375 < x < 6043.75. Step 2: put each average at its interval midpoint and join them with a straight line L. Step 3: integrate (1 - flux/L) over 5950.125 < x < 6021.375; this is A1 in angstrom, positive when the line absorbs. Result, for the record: 2.3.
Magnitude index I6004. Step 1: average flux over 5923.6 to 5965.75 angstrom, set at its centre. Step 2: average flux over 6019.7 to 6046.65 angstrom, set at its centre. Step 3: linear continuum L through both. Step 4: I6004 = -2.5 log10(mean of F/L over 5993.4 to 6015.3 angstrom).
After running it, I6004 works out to 0.06 mag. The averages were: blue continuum 9.11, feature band 9.46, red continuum 10.5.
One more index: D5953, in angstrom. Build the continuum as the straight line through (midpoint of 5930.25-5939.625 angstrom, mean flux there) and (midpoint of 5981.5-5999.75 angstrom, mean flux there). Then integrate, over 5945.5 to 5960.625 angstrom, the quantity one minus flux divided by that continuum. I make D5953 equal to 0.2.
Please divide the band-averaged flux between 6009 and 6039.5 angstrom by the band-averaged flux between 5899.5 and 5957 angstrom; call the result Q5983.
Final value 1.2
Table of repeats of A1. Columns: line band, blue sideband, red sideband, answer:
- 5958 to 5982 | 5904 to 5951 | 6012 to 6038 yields 0.6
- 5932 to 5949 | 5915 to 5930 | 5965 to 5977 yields -0.8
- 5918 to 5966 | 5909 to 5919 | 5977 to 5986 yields -1.6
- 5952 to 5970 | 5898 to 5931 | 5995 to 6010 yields -0.9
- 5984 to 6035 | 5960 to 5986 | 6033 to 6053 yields 0.4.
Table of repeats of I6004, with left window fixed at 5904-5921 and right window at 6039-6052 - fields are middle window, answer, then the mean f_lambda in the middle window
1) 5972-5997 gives 0.03 mag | 9.46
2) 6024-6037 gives 0.01 mag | 10.5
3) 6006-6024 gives 0.04 mag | 9.91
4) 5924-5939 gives -0.02 mag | 8.91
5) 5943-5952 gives -0.02 mag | 9.16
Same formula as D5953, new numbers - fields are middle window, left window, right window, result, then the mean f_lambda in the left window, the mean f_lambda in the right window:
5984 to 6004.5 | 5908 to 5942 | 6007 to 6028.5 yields 0.3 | 8.78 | 10.1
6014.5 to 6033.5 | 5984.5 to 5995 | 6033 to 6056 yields 0.0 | 9.86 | 10.7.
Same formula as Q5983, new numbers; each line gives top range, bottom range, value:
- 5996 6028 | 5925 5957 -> 1.07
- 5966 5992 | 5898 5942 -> 1.11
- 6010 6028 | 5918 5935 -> 1.17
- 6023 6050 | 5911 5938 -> 1.21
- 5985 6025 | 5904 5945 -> 1.12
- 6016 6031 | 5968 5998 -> 1.10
